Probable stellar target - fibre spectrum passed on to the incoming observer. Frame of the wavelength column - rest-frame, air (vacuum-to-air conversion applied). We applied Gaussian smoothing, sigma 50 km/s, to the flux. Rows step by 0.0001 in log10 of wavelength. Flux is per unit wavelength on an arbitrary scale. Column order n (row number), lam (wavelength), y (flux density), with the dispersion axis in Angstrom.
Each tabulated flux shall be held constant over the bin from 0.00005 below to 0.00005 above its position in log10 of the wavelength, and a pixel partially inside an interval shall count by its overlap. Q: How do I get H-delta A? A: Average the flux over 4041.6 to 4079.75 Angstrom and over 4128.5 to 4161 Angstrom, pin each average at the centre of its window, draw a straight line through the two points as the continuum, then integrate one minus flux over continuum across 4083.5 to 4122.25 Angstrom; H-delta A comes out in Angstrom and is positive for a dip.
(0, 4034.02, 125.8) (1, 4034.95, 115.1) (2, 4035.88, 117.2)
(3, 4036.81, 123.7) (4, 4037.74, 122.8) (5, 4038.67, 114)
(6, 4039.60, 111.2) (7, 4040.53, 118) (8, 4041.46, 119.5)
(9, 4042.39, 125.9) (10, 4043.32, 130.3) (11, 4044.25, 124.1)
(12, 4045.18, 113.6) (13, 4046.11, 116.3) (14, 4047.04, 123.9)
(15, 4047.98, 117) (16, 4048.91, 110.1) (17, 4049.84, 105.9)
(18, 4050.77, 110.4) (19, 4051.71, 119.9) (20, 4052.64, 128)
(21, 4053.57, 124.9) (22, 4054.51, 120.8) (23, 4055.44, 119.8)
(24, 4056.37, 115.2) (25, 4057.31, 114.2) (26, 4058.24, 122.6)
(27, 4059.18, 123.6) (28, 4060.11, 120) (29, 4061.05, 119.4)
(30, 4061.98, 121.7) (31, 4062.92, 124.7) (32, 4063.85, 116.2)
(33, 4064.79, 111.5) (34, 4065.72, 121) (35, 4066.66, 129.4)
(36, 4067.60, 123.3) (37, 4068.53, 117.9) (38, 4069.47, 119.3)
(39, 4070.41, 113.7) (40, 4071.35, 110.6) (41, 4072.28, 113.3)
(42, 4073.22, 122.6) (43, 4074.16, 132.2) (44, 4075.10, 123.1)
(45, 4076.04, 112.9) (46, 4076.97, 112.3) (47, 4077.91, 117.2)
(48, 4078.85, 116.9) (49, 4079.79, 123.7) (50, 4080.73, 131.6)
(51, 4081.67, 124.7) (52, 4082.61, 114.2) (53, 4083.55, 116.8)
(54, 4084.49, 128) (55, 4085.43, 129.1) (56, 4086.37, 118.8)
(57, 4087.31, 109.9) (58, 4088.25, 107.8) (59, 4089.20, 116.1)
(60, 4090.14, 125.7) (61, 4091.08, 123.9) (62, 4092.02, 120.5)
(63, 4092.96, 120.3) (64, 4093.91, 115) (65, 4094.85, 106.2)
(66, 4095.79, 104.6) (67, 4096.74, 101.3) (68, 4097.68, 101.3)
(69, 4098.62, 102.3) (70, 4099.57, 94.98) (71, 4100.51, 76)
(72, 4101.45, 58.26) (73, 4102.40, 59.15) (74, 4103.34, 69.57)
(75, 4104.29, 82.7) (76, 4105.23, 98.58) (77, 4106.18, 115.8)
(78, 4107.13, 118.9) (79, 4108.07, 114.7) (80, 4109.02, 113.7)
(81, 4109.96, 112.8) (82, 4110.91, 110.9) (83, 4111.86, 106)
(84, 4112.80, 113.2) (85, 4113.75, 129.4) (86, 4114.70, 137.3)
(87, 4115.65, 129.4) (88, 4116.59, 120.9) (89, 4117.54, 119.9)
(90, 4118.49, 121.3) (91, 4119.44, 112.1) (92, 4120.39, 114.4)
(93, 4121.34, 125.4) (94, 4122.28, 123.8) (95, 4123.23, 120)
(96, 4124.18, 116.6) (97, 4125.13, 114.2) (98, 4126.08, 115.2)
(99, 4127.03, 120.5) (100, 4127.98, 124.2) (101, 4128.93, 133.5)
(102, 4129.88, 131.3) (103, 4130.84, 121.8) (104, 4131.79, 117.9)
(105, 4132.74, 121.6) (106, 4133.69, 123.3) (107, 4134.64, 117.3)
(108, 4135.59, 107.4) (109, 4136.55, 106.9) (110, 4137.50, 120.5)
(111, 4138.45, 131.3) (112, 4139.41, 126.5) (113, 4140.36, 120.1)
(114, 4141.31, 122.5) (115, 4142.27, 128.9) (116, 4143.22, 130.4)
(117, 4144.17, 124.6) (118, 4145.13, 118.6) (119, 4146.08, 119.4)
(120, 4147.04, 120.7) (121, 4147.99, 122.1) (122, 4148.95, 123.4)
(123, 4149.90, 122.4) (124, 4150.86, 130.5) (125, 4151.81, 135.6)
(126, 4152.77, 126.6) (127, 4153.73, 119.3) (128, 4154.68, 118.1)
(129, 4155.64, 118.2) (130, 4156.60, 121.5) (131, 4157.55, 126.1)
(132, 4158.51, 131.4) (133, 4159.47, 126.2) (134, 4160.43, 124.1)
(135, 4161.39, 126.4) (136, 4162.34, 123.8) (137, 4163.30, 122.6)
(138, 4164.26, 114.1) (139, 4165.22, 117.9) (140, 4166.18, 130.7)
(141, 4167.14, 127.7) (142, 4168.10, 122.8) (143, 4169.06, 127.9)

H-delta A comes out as 3.6 Angstrom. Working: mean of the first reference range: 119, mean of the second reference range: 123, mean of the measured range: 110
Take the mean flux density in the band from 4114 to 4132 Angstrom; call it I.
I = 122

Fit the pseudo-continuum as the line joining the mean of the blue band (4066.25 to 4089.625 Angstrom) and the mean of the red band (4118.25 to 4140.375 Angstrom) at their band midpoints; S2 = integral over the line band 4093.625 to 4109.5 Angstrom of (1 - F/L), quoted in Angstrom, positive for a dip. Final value 3.17 Angstrom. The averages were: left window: 119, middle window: 95.9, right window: 120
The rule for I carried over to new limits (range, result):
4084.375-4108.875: 104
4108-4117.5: 119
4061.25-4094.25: 120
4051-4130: 115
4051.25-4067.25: 121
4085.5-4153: 115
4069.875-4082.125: 120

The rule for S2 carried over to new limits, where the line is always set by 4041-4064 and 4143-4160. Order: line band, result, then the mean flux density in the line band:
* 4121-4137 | 0.39 Angstrom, 120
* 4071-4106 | 3.44 Angstrom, 109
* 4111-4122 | 0.17 Angstrom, 121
